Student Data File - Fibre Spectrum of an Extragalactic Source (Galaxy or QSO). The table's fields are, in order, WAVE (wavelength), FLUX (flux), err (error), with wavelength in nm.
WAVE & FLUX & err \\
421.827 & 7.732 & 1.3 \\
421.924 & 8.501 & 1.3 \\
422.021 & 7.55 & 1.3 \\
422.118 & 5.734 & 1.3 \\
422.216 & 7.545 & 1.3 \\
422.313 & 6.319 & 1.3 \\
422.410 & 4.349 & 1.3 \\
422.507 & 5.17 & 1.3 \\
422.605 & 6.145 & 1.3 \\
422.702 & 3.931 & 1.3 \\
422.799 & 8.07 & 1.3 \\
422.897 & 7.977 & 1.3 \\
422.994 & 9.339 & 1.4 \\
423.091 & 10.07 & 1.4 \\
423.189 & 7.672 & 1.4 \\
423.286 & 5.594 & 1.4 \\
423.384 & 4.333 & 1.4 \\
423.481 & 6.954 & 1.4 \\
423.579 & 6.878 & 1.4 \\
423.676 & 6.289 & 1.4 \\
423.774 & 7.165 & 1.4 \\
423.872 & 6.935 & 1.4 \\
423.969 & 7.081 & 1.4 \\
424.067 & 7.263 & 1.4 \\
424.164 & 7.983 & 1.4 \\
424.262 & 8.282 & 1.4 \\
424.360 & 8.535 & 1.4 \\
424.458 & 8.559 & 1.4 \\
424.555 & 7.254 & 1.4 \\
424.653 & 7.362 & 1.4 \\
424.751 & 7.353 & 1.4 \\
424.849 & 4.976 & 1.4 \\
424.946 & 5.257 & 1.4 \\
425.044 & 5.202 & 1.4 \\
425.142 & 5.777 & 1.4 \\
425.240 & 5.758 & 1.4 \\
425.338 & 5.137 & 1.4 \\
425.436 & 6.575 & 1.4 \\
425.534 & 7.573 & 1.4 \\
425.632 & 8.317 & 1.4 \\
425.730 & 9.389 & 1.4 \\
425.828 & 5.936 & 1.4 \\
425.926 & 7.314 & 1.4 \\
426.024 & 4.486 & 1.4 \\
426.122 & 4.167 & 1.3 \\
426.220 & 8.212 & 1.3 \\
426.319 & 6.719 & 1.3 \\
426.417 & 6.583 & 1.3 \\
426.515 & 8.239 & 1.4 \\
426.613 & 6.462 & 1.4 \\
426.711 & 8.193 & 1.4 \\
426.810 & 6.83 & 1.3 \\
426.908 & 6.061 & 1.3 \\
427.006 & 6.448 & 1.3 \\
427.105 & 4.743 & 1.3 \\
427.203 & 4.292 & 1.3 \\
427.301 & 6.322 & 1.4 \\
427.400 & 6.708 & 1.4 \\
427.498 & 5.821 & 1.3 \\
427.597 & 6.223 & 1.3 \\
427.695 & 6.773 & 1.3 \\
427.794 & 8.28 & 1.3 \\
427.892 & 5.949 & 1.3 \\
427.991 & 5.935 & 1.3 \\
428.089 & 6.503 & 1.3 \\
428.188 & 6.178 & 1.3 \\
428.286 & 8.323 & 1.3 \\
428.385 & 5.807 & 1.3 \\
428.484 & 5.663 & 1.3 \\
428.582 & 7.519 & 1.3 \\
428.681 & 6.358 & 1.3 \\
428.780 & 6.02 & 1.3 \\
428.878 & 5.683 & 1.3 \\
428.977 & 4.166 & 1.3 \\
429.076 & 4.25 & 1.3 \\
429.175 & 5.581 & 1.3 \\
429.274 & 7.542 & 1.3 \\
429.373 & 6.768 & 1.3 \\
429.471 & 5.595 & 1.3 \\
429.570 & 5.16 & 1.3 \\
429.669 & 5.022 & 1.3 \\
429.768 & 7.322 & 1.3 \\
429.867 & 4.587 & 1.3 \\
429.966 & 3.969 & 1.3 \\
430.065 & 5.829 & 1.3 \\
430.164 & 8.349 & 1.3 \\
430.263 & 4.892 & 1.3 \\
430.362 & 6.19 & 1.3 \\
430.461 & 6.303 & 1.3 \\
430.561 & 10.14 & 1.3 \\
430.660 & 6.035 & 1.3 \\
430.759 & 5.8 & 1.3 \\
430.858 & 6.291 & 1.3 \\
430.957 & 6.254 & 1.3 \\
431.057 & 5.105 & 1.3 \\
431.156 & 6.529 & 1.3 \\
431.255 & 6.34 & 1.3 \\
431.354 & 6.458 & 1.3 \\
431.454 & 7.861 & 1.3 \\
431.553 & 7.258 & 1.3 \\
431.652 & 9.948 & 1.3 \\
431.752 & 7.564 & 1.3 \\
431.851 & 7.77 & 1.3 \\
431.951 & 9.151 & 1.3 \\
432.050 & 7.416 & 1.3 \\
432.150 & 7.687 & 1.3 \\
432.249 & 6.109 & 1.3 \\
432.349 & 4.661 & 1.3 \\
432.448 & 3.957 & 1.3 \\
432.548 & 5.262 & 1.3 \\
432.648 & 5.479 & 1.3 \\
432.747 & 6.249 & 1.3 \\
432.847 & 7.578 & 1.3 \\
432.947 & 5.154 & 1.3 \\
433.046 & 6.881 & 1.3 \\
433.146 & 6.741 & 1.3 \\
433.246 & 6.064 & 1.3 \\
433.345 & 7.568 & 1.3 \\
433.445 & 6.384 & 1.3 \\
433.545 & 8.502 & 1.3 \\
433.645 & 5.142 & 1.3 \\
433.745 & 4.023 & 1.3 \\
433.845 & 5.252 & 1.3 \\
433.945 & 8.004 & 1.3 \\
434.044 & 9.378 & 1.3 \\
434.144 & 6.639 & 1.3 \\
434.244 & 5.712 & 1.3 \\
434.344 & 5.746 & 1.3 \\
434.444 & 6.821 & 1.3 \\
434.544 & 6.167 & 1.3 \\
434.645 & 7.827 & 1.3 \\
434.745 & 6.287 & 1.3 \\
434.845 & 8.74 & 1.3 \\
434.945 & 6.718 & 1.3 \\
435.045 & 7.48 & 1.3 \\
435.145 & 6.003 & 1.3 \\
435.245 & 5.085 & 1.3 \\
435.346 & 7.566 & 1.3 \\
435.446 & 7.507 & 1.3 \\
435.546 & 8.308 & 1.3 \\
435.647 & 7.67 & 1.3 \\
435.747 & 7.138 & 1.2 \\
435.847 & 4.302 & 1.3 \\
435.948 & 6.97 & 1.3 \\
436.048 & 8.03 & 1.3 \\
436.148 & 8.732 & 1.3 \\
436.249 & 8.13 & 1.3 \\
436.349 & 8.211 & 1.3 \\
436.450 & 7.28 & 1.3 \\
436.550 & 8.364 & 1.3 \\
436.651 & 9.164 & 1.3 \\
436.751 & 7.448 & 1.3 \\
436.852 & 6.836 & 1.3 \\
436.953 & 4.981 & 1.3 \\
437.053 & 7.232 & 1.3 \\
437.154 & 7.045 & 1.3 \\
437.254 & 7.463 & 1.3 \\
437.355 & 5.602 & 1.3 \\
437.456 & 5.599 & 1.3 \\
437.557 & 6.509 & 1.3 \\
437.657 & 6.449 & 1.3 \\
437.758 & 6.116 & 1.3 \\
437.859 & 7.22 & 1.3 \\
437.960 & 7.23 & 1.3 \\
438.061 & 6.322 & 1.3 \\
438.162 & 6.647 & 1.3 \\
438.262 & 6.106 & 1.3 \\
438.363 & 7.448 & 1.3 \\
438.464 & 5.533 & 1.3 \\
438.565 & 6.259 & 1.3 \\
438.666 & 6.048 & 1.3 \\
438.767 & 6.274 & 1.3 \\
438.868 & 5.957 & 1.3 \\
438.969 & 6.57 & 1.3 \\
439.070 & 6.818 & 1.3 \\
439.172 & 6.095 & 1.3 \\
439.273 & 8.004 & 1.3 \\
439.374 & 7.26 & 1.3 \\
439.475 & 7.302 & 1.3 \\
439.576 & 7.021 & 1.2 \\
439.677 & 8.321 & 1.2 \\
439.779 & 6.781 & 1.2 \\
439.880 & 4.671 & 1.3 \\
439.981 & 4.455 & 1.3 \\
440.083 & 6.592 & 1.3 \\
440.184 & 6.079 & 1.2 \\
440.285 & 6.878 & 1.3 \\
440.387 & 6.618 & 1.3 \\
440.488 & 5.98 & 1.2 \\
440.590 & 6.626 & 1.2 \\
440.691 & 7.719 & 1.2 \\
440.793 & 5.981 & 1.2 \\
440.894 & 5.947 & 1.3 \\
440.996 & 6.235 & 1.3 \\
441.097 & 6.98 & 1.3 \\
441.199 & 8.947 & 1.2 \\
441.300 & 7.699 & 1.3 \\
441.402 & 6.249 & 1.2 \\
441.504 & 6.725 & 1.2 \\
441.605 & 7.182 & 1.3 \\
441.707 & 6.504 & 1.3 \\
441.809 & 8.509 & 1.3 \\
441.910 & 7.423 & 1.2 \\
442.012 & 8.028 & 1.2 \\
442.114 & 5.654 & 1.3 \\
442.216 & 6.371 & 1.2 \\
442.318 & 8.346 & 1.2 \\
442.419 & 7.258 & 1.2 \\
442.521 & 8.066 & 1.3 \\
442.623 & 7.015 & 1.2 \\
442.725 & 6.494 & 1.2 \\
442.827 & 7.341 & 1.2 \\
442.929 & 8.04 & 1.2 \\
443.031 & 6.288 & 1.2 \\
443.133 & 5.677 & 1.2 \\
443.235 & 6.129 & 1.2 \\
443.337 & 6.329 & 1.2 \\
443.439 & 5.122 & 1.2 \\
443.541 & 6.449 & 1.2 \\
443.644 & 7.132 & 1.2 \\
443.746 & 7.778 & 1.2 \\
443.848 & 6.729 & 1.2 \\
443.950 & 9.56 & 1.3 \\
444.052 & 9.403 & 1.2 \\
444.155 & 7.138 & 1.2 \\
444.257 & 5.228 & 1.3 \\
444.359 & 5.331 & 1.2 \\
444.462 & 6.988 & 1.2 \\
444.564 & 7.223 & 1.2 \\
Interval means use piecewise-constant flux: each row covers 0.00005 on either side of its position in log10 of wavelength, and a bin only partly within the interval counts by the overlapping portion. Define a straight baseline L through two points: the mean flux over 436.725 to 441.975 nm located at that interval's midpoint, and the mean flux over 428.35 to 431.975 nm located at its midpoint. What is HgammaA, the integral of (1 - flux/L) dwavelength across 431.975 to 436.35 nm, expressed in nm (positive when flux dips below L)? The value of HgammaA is -0.133 nm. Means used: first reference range 6.39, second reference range 6.66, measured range 6.71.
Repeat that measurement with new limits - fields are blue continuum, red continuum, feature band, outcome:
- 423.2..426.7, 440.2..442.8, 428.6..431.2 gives 0.32 nm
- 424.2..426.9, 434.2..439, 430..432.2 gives -0.06 nm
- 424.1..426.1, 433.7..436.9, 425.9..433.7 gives 0.63 nm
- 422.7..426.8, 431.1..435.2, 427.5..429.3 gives 0.17 nm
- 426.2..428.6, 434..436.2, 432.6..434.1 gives 0.08 nm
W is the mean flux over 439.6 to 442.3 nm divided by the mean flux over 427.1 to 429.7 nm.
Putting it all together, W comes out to 1.11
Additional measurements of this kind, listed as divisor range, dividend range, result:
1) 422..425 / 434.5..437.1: 1.05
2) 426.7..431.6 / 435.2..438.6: 1.12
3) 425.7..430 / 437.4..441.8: 1.06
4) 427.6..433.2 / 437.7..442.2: 1.05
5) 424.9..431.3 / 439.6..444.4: 1.09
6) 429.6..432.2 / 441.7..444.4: 1.04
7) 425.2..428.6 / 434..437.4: 1.09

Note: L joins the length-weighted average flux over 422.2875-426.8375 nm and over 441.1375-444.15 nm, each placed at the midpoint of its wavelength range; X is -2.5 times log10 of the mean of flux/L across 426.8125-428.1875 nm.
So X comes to 0.11 mag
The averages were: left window 6.81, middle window 6.18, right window 7.19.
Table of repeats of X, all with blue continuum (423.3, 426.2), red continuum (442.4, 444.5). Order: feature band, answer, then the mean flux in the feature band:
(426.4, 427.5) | 0.051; 6.41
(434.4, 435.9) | -0.013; 6.9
